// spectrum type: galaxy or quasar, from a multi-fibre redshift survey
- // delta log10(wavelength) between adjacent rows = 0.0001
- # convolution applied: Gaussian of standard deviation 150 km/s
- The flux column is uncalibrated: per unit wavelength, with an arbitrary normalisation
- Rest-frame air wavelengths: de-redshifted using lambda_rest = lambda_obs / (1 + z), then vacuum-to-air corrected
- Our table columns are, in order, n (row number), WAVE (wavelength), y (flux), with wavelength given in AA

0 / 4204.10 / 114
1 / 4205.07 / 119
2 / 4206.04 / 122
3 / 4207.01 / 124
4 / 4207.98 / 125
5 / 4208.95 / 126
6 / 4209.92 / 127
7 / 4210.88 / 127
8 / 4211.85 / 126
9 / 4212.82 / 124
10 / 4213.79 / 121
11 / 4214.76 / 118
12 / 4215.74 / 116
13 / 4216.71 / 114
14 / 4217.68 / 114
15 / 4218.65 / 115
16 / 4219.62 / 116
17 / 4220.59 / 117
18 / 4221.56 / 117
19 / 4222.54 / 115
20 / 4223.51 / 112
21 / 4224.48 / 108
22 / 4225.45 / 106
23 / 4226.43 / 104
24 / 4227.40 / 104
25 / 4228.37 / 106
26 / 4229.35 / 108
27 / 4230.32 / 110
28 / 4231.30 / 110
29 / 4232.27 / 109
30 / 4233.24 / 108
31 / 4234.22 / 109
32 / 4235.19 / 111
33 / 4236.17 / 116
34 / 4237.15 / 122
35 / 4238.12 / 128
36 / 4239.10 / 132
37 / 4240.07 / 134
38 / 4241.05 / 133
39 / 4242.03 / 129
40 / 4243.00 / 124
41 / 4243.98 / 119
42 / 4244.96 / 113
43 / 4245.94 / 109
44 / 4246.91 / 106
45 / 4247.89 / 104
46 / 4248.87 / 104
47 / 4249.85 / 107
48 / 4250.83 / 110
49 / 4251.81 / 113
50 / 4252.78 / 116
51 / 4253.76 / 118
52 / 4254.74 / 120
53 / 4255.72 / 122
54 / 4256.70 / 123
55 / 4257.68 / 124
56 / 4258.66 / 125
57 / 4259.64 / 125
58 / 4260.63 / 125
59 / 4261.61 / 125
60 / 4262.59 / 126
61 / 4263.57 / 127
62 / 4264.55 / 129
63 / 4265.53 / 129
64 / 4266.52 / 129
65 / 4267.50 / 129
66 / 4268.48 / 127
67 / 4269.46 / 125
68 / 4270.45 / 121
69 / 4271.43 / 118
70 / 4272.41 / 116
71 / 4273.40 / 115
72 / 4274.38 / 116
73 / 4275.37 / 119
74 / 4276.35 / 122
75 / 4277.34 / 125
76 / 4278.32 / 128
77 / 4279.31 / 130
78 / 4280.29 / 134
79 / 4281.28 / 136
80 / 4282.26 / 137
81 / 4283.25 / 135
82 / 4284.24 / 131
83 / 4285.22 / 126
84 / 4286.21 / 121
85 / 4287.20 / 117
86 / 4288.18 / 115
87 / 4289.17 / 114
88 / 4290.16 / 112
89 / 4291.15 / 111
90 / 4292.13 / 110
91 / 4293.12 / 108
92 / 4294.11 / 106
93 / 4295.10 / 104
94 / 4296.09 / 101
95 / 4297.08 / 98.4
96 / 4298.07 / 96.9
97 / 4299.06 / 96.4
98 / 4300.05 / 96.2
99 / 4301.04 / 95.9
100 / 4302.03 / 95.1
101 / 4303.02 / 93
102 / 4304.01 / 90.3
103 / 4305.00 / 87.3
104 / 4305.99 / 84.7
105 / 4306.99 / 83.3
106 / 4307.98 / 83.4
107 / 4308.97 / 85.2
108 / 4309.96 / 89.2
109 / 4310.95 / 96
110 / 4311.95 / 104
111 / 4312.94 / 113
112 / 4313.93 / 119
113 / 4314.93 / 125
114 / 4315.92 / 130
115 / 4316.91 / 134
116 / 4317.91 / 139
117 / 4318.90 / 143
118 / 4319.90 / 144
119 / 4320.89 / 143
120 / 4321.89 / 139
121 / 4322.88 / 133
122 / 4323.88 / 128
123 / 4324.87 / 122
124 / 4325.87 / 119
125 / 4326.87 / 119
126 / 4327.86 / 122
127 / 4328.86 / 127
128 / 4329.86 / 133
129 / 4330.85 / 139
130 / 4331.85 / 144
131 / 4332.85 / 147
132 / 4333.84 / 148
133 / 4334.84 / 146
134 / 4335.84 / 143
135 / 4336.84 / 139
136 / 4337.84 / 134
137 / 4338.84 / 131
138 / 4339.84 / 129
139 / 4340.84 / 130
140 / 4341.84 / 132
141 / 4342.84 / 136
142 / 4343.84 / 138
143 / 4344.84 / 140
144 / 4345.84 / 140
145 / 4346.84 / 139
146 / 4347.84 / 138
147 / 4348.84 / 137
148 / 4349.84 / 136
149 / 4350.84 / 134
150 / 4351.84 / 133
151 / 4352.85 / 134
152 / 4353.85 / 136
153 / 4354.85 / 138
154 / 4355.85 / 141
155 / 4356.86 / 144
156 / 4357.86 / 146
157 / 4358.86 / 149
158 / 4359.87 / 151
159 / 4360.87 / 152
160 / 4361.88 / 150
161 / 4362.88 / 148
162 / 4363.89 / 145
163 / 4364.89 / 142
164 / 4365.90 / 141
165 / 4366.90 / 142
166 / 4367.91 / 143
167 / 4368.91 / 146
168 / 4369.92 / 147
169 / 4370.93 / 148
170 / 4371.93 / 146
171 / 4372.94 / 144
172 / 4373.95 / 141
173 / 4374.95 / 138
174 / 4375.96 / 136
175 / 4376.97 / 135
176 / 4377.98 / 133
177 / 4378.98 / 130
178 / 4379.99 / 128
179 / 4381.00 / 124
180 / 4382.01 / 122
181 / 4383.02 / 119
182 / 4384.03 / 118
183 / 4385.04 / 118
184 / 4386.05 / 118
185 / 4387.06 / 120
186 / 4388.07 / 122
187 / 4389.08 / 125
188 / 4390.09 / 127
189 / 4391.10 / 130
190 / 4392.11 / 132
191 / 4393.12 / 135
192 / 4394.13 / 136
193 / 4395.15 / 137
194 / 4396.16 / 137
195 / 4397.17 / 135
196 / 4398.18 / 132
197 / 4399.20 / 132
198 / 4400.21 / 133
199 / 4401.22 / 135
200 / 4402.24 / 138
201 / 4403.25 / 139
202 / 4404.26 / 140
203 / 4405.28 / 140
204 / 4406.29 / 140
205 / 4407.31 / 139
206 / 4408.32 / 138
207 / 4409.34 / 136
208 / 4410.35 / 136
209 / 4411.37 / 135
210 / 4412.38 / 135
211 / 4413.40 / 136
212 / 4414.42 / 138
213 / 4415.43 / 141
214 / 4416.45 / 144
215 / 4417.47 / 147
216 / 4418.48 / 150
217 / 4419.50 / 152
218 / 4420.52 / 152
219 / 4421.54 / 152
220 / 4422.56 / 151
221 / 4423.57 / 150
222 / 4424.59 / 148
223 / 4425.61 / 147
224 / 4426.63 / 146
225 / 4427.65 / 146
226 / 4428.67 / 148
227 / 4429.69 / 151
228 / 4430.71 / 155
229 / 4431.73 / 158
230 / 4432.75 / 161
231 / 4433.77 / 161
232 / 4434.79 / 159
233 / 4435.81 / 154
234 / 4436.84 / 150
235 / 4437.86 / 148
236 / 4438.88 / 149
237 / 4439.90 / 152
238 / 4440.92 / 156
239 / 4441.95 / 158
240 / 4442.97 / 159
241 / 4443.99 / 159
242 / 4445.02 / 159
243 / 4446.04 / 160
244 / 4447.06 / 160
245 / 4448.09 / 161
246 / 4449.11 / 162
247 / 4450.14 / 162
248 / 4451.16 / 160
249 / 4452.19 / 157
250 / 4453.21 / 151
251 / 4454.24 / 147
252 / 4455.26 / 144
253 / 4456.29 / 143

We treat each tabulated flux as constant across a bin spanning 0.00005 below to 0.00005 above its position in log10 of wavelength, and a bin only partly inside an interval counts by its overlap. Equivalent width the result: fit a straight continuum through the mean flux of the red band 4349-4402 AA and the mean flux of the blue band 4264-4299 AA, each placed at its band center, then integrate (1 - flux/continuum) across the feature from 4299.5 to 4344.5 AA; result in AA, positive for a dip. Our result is 2.0 AA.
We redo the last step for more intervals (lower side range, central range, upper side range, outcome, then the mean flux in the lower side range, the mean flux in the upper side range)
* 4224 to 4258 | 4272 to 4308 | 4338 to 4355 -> 3.8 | 115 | 135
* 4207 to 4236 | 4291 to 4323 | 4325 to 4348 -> 5.4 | 115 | 135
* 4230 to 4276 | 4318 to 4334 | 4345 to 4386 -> -0.3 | 119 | 138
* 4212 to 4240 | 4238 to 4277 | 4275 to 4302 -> -2.0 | 114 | 115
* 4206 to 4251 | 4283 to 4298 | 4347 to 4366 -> 1.8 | 116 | 142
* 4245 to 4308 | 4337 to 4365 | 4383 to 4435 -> -2.3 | 115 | 140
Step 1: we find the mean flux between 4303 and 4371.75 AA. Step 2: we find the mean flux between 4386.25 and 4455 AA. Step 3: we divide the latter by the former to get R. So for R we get 1.1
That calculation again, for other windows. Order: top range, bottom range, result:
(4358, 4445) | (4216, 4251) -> 1.24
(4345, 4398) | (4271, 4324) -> 1.19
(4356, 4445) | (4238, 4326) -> 1.21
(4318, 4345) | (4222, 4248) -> 1.18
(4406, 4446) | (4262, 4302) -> 1.26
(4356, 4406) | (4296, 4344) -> 1.14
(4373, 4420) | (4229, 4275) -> 1.12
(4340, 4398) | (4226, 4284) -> 1.13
